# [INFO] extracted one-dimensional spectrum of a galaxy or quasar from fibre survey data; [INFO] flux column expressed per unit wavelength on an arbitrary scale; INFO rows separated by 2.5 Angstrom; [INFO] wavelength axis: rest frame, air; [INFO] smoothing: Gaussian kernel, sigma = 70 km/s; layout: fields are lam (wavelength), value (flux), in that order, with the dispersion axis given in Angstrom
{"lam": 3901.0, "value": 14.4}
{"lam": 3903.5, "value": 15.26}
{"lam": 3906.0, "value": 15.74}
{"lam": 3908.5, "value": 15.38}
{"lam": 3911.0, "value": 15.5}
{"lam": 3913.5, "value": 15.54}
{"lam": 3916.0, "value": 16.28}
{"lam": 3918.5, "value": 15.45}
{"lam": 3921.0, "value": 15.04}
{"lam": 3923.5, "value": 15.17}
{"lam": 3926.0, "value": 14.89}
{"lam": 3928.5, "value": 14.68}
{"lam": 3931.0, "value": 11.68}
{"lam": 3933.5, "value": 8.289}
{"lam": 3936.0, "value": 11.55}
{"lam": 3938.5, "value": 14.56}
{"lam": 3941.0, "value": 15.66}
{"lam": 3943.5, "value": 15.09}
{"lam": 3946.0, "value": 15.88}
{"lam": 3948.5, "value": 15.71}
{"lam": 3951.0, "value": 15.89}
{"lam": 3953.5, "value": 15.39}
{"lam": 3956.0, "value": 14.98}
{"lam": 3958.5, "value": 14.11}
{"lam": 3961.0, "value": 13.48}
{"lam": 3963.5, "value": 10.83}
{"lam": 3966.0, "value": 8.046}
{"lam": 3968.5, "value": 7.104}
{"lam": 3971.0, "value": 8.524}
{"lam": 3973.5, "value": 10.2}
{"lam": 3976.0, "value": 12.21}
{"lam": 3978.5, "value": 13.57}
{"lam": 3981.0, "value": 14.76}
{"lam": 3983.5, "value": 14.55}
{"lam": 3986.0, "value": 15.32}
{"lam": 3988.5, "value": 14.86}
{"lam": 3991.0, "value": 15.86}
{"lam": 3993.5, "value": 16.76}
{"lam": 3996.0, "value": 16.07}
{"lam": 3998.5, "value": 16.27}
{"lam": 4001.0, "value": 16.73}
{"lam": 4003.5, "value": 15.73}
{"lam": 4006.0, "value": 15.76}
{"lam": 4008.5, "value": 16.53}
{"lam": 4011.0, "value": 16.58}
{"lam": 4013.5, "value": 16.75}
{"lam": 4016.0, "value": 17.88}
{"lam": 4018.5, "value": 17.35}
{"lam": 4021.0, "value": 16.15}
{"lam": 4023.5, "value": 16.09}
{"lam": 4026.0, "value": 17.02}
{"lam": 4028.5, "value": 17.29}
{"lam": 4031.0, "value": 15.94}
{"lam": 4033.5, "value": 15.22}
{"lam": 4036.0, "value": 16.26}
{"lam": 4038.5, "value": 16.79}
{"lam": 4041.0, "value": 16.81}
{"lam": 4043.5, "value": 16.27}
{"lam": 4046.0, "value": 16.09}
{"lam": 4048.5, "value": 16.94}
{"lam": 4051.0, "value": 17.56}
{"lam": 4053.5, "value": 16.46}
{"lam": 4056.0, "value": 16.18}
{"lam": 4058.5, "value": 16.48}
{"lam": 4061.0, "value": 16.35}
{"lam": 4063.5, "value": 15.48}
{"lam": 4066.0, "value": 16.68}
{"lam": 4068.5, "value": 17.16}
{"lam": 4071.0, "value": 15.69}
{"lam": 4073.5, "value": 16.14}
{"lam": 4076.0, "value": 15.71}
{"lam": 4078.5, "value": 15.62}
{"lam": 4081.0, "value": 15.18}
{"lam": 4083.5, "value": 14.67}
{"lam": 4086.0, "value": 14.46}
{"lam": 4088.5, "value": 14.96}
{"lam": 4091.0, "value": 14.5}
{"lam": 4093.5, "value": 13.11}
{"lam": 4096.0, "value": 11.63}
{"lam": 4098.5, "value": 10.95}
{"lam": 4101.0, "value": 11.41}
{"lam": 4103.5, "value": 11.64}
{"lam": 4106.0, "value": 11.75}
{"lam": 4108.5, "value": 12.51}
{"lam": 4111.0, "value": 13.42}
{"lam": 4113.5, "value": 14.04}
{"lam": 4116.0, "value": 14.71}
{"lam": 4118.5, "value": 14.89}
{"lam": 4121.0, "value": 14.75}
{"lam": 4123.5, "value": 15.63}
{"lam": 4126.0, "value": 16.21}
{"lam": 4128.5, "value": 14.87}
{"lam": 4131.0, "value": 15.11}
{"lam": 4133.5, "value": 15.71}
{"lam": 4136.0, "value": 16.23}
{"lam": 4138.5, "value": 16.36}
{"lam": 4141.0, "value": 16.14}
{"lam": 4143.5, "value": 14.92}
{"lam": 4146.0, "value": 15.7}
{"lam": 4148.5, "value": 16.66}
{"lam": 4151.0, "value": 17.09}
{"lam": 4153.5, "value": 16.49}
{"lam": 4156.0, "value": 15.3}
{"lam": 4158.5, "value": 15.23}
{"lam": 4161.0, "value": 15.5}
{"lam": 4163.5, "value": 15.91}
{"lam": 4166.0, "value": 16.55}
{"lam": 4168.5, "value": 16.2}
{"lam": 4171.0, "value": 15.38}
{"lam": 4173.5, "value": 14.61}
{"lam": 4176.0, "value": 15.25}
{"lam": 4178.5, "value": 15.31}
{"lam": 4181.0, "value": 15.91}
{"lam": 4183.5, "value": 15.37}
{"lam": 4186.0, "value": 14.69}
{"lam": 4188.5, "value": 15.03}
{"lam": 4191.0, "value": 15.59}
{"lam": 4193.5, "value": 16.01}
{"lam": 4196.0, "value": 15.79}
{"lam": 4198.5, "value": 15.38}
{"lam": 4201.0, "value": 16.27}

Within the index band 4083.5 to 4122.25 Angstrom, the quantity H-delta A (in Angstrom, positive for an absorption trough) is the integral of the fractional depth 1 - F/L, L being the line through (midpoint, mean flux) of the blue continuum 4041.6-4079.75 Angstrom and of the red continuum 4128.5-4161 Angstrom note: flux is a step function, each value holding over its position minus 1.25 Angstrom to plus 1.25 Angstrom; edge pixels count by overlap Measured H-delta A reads 6.7 Angstrom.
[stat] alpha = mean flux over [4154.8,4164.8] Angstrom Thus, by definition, 15.5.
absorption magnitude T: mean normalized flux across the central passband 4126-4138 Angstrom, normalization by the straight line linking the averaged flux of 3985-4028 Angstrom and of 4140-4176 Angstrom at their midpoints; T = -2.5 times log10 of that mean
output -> 0.02 mag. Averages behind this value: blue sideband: 16.4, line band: 15.6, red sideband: 15.8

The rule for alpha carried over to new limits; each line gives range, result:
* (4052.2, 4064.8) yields 16.2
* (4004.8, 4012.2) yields 16.3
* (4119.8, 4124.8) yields 15.2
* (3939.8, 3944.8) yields 15.4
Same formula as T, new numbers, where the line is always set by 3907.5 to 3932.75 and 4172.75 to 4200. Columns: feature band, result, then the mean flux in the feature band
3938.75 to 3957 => -0.042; 15.5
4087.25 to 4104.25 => 0.201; 12.6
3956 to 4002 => 0.126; 13.3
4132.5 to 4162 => -0.045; 15.9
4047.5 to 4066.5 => -0.096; 16.5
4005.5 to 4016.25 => -0.113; 16.7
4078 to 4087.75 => 0.017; 14.9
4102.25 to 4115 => 0.195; 12.7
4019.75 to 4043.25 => -0.092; 16.4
